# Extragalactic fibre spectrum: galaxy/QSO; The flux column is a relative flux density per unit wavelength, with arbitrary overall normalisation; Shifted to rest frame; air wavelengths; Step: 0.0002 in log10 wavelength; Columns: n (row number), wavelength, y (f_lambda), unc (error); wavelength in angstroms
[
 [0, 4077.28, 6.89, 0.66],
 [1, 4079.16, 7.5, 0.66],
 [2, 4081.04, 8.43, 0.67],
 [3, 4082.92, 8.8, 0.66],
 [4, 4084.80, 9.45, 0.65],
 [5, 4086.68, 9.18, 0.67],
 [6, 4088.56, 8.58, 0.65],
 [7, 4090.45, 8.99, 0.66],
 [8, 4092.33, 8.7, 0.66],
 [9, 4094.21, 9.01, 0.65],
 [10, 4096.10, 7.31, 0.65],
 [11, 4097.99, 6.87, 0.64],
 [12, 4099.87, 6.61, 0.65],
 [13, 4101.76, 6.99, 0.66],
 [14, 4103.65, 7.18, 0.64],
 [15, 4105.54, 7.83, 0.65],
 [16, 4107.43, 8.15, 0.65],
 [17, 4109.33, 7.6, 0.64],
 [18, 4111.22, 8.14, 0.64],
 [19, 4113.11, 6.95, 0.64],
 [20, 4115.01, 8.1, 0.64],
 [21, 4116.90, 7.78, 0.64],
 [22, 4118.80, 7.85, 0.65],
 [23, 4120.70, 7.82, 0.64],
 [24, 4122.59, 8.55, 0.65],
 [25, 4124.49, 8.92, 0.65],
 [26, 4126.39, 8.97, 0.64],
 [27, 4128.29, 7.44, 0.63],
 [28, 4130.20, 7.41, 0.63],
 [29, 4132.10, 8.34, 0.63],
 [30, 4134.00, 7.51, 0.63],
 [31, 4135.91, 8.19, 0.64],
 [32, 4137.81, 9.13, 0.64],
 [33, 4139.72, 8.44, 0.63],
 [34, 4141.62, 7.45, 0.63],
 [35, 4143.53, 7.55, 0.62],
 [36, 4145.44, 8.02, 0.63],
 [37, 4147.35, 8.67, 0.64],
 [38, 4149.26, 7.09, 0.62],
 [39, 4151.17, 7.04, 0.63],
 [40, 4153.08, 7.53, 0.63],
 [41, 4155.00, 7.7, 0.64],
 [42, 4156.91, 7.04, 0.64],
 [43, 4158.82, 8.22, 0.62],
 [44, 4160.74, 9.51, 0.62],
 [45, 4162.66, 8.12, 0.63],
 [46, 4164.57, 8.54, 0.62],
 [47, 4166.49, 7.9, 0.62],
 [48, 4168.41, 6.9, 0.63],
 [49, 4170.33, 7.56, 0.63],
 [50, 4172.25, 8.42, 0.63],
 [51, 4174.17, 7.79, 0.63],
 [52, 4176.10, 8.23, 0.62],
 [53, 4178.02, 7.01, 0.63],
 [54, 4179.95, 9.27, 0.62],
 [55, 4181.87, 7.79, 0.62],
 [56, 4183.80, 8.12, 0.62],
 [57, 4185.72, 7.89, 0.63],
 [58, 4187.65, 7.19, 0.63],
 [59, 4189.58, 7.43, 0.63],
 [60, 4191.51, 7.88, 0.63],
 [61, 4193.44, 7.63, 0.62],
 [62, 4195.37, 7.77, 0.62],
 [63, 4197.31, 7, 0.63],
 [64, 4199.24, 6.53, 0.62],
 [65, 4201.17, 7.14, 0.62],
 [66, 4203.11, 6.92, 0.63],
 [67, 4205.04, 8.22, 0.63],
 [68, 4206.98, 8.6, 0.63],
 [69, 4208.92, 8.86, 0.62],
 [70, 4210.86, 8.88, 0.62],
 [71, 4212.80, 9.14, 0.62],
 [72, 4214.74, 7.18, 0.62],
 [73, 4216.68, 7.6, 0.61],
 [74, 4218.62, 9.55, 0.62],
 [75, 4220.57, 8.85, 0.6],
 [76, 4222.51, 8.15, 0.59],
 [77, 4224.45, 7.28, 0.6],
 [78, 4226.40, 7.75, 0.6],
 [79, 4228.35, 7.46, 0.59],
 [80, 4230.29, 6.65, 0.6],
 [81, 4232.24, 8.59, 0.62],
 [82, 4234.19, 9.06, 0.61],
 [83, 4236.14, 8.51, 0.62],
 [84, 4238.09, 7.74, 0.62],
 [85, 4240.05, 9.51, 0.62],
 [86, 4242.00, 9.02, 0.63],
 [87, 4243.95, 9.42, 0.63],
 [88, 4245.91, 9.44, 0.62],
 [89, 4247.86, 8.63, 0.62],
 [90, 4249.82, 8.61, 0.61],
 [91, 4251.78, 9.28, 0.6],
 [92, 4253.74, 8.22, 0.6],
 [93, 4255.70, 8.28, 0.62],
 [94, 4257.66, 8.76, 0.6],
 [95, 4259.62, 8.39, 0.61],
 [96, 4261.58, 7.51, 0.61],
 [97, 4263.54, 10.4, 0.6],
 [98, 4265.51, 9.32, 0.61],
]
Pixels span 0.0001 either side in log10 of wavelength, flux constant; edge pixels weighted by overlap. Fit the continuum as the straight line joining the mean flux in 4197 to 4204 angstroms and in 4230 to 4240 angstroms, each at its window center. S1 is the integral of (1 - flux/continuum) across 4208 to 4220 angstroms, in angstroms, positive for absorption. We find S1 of -1.8 angstroms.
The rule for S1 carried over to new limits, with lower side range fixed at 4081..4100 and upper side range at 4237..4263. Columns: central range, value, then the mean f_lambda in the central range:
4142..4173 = 2.52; 7.85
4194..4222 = 2.01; 8.01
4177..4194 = 1.56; 7.81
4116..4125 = 0.35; 8.15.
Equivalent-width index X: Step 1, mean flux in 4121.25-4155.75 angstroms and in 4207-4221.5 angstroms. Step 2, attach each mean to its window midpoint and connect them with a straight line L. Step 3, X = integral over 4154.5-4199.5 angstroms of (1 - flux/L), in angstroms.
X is 2.5 angstroms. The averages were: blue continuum 8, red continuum 8.58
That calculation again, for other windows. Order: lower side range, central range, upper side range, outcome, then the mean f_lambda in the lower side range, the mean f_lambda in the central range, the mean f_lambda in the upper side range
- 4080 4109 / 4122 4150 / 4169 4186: -0.2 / 8.12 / 8.11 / 7.99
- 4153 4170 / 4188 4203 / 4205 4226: 1.7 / 7.95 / 7.31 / 8.38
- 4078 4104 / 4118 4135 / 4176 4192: -0.2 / 8.12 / 8.09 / 7.85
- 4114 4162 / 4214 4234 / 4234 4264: 1.5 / 8.01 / 7.96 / 8.76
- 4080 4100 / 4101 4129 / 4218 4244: 1.7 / 8.43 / 7.9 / 8.34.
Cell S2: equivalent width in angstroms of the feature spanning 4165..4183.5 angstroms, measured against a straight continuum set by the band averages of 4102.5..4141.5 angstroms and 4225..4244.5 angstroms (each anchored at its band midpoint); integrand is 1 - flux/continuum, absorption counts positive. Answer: 0.6 angstroms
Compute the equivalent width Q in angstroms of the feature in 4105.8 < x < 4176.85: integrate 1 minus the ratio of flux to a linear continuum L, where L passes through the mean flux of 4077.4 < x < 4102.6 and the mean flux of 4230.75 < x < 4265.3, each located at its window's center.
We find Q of 3.31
